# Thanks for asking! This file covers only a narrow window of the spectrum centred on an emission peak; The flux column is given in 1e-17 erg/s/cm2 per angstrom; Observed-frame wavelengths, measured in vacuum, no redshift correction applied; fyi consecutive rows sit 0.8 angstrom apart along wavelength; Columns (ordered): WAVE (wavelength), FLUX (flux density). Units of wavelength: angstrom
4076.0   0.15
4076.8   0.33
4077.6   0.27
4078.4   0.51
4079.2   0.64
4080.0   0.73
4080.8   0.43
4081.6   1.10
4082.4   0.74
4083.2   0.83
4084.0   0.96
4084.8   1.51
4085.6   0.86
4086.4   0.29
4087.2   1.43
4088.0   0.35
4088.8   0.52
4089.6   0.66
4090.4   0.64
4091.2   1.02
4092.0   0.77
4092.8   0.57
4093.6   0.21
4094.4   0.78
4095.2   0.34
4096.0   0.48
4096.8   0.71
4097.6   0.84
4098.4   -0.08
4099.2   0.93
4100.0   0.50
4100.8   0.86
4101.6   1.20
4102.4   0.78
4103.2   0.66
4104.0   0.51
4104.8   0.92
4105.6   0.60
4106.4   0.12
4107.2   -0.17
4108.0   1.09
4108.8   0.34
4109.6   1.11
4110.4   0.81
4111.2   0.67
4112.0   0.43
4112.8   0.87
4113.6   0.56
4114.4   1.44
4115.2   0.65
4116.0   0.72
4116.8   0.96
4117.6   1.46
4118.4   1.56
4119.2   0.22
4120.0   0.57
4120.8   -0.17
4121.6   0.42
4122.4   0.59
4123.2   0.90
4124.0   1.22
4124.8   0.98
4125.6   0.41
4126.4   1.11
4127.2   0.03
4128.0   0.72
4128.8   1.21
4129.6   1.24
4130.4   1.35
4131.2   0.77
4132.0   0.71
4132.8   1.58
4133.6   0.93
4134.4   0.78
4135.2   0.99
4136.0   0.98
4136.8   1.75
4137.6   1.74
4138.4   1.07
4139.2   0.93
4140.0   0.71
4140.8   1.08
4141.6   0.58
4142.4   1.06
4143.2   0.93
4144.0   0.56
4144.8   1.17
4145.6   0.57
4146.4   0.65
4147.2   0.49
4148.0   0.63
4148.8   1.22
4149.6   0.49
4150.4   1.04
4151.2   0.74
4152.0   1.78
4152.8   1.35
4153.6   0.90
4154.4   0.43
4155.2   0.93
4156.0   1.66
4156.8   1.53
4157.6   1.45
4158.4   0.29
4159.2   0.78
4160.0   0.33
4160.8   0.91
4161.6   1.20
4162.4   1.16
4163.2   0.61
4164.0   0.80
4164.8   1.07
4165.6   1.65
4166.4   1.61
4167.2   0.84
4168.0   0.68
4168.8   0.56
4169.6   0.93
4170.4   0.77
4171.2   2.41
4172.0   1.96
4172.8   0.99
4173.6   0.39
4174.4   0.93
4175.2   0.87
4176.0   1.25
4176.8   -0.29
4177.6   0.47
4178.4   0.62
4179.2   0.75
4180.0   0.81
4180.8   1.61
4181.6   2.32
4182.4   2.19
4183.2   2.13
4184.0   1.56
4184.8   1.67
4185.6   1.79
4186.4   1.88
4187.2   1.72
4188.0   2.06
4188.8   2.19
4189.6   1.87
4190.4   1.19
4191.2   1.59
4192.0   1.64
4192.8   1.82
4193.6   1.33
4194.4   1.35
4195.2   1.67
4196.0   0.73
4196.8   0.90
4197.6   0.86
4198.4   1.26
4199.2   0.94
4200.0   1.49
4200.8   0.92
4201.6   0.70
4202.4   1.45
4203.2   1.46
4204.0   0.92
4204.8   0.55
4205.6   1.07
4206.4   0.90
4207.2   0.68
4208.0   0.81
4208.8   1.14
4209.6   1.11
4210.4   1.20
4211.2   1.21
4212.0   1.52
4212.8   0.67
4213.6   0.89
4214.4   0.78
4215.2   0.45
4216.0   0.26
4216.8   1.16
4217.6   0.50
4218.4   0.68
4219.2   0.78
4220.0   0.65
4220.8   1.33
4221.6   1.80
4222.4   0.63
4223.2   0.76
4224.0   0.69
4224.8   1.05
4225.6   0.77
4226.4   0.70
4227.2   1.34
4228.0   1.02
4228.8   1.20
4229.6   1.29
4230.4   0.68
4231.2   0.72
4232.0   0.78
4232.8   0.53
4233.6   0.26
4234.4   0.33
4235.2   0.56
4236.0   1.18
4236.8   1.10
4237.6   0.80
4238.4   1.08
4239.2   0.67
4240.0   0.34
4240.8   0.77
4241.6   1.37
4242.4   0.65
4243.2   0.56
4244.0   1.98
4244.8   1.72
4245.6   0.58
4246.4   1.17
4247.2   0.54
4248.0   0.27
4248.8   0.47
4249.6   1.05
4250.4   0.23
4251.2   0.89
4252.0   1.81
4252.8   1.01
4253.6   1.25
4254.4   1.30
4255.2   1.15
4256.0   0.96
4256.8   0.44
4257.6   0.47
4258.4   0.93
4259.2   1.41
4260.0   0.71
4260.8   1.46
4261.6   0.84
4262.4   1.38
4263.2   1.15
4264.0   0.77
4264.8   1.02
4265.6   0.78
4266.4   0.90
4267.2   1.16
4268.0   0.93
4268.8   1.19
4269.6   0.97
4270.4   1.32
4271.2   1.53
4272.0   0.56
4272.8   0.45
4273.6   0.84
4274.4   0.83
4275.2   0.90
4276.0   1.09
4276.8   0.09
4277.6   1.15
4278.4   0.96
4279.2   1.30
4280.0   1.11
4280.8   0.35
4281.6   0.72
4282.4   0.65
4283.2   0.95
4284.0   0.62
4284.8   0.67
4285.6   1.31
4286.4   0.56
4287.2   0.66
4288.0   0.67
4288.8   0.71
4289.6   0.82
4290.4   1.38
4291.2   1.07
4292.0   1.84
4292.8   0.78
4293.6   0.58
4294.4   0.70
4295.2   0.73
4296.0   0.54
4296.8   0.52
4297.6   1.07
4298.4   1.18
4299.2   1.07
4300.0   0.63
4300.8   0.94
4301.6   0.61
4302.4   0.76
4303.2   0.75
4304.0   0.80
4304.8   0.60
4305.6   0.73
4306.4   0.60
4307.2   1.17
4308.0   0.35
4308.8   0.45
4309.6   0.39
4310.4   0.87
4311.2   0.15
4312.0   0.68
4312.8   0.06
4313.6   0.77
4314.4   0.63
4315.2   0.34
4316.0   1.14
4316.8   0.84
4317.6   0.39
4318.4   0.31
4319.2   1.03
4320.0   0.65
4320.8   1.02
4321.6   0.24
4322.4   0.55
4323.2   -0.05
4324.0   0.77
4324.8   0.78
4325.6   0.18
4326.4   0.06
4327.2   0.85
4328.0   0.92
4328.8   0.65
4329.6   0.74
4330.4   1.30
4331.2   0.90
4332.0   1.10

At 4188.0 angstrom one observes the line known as Lyman alpha 1216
